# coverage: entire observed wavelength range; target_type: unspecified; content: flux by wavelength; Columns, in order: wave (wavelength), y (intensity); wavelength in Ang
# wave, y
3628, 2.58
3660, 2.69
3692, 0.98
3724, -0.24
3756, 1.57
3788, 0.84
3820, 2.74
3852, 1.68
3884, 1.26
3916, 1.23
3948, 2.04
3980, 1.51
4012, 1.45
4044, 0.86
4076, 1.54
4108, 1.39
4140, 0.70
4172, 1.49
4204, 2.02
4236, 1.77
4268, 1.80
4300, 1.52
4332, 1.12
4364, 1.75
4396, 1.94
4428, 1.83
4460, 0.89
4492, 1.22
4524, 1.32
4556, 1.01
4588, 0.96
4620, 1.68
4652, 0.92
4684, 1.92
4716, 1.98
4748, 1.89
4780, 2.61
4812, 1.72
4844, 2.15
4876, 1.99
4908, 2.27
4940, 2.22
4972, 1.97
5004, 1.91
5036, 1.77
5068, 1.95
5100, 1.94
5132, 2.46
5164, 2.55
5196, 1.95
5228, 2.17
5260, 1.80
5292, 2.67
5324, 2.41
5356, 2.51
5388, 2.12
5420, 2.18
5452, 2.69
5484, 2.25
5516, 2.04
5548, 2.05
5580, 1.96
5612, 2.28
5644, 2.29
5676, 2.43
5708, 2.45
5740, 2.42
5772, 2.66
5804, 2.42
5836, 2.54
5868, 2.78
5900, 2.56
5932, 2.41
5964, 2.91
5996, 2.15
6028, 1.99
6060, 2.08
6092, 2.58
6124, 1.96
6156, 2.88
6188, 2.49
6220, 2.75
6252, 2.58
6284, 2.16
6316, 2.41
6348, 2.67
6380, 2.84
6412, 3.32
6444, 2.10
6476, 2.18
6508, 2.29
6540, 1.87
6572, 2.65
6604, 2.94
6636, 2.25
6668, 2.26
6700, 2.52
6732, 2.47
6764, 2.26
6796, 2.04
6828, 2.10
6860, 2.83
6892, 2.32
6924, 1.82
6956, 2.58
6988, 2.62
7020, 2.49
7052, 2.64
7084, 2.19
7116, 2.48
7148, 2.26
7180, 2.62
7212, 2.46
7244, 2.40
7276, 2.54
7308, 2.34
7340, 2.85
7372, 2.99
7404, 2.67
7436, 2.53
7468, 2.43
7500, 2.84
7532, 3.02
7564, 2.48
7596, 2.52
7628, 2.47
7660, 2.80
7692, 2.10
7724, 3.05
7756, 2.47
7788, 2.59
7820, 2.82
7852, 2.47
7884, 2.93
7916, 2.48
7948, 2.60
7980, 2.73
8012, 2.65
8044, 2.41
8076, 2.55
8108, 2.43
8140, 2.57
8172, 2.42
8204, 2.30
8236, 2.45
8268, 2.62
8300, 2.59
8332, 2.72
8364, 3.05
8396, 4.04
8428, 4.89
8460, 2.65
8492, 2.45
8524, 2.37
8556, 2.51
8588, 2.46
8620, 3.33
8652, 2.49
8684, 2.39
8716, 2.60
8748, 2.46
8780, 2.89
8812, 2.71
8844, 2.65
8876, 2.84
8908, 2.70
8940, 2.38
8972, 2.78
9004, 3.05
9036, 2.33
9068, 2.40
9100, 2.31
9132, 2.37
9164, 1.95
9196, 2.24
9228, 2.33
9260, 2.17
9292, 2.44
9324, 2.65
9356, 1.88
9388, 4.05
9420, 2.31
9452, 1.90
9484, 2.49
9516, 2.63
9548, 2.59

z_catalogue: 0.28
